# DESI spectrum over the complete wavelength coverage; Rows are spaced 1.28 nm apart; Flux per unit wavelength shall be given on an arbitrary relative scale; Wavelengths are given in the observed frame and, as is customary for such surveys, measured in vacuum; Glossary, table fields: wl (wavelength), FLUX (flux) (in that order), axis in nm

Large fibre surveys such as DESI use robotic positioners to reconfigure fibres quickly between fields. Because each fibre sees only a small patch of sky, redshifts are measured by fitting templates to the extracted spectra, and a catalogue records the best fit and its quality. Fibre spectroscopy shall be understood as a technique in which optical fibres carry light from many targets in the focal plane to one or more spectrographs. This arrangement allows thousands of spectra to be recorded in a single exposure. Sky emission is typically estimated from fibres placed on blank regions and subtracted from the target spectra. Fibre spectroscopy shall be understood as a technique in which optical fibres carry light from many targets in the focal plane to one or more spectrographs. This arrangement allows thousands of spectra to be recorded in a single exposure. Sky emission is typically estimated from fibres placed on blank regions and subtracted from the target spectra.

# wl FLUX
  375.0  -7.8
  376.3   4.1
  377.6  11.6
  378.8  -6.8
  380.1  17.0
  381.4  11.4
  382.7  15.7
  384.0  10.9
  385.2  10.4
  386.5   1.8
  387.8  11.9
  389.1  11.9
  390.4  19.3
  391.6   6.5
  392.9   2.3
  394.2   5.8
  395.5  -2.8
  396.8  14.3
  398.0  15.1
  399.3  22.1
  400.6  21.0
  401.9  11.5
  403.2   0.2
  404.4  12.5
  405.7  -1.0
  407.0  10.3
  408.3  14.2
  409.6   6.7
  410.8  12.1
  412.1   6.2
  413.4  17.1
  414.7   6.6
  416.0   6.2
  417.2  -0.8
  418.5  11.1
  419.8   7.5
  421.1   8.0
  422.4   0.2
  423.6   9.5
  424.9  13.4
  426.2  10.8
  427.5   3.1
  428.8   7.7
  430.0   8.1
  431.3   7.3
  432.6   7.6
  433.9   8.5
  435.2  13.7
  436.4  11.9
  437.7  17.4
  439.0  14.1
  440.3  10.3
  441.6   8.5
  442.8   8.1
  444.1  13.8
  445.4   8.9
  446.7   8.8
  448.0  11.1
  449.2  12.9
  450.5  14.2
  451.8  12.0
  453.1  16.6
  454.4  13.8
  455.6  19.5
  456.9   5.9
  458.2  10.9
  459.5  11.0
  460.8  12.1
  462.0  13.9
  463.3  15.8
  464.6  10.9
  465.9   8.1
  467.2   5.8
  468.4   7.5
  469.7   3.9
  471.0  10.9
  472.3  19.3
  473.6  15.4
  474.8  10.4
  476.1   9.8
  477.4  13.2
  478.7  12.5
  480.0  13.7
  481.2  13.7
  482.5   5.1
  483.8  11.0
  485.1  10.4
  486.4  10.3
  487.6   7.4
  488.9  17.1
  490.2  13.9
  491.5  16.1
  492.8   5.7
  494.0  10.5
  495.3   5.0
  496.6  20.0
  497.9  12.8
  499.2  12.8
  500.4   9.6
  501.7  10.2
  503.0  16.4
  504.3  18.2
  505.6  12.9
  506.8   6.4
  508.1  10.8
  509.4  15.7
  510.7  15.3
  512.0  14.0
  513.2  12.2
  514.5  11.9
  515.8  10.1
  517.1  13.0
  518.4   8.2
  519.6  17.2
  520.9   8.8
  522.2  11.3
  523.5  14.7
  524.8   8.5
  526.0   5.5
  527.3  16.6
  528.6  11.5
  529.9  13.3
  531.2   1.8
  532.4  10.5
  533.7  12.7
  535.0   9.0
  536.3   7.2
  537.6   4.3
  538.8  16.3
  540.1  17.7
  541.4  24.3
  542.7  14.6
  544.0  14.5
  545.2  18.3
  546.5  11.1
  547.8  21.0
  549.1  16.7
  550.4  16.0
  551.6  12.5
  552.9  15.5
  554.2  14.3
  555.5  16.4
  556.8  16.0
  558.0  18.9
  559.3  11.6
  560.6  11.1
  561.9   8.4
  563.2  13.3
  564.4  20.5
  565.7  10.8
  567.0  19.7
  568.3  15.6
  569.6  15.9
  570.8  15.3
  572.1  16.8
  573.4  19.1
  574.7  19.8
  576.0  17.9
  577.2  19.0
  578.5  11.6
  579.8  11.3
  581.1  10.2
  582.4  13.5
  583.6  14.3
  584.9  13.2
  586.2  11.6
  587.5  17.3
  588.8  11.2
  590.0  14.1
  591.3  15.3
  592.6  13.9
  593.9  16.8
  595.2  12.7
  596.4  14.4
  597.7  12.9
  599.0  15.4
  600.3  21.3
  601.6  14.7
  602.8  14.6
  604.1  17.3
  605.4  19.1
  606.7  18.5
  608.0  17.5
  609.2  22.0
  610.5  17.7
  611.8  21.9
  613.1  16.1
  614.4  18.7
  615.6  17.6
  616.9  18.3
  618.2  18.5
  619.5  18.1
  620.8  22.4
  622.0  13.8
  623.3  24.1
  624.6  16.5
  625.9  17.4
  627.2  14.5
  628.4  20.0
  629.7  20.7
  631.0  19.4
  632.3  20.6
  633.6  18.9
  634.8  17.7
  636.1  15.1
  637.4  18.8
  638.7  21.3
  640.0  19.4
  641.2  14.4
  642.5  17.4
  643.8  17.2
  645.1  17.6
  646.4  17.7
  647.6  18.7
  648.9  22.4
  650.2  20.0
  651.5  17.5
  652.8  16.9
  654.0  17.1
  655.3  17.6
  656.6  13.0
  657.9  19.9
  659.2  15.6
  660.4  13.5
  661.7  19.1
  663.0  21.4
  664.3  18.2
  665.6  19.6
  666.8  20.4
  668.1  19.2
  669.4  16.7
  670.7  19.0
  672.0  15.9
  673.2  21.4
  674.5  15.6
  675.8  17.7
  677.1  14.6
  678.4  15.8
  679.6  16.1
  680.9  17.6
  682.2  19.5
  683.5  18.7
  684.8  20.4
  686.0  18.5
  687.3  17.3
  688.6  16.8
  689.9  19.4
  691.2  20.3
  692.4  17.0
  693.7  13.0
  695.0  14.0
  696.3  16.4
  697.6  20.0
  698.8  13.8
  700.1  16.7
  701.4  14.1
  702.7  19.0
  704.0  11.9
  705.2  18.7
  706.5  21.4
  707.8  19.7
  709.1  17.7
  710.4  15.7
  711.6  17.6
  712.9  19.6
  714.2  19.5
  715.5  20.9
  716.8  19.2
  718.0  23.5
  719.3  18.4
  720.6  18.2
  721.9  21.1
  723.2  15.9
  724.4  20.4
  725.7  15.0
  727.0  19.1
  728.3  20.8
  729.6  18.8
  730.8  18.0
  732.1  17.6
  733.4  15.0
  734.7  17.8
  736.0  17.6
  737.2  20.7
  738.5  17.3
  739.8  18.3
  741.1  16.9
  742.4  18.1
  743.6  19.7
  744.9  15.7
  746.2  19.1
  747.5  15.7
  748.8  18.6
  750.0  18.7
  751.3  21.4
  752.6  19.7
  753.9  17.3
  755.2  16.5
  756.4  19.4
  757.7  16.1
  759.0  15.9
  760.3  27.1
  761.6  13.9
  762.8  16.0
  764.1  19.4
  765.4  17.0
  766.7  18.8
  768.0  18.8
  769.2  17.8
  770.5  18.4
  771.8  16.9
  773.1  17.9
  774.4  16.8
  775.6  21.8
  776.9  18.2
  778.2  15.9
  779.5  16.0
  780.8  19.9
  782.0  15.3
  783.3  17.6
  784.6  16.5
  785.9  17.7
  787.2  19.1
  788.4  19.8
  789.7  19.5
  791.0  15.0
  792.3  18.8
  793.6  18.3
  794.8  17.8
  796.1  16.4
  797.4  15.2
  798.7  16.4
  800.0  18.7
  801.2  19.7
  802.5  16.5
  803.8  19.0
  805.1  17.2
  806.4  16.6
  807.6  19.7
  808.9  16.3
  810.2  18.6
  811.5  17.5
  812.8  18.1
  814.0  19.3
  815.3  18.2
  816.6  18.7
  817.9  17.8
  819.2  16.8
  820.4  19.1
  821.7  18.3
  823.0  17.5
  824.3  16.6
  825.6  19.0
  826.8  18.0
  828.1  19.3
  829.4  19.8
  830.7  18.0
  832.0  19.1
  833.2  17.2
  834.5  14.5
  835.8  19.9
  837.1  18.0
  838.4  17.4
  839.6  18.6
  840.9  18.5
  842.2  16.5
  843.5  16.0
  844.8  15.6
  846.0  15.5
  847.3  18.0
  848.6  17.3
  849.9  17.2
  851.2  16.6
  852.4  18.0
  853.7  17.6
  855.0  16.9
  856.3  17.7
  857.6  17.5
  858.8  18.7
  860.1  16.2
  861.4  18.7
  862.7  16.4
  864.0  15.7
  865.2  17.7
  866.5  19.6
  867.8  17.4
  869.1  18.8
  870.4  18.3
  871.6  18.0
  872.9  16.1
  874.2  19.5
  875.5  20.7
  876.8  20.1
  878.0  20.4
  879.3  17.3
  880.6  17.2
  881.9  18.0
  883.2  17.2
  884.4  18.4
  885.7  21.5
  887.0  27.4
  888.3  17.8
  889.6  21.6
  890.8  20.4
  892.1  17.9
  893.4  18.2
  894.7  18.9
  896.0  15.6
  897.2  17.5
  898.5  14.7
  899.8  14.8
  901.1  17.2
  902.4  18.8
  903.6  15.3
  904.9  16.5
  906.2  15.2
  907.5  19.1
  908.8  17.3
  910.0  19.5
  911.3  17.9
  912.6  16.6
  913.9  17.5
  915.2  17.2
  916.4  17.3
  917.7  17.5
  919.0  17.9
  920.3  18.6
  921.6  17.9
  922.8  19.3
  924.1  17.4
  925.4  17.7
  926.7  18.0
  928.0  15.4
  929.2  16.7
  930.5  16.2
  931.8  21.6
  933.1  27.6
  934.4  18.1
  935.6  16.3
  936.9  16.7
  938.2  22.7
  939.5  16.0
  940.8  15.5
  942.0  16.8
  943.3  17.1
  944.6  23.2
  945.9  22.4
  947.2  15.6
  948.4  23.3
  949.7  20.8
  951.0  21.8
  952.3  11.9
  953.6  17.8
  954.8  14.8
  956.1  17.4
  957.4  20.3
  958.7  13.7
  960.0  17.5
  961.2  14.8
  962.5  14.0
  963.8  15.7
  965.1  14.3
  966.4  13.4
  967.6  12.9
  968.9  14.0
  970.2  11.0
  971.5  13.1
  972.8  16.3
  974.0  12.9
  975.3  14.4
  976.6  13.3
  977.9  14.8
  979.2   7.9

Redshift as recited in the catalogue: 0.352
